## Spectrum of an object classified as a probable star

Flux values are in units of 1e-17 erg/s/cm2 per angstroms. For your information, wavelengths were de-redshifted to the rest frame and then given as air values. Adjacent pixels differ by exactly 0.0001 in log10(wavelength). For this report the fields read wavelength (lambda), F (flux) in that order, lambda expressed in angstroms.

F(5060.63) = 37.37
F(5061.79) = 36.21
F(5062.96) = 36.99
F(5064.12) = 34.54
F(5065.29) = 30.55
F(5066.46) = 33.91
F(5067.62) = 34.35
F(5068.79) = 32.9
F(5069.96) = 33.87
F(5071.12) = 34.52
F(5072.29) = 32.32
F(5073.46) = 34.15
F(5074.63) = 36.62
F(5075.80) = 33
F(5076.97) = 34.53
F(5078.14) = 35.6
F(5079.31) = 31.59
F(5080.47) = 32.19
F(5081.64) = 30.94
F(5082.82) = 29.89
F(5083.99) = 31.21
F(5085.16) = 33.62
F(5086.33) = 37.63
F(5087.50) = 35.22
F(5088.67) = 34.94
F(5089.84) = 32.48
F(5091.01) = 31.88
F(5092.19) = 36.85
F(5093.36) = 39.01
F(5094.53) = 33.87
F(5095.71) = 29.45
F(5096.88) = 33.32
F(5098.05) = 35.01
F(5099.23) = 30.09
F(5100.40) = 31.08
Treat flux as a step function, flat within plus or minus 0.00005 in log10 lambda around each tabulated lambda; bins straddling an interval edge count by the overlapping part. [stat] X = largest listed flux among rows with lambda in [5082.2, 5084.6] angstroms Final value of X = 31.21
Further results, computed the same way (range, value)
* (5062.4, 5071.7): 36.99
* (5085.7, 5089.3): 37.63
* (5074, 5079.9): 36.62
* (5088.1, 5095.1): 39.01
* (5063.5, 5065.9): 34.54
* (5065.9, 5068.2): 34.35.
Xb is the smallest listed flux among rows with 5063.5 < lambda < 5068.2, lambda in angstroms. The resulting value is 30.55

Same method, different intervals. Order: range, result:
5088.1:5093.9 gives 31.88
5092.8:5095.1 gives 33.87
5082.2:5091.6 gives 29.89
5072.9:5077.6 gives 33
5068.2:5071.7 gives 32.9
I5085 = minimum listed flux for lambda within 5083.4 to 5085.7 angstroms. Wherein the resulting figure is 31.21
